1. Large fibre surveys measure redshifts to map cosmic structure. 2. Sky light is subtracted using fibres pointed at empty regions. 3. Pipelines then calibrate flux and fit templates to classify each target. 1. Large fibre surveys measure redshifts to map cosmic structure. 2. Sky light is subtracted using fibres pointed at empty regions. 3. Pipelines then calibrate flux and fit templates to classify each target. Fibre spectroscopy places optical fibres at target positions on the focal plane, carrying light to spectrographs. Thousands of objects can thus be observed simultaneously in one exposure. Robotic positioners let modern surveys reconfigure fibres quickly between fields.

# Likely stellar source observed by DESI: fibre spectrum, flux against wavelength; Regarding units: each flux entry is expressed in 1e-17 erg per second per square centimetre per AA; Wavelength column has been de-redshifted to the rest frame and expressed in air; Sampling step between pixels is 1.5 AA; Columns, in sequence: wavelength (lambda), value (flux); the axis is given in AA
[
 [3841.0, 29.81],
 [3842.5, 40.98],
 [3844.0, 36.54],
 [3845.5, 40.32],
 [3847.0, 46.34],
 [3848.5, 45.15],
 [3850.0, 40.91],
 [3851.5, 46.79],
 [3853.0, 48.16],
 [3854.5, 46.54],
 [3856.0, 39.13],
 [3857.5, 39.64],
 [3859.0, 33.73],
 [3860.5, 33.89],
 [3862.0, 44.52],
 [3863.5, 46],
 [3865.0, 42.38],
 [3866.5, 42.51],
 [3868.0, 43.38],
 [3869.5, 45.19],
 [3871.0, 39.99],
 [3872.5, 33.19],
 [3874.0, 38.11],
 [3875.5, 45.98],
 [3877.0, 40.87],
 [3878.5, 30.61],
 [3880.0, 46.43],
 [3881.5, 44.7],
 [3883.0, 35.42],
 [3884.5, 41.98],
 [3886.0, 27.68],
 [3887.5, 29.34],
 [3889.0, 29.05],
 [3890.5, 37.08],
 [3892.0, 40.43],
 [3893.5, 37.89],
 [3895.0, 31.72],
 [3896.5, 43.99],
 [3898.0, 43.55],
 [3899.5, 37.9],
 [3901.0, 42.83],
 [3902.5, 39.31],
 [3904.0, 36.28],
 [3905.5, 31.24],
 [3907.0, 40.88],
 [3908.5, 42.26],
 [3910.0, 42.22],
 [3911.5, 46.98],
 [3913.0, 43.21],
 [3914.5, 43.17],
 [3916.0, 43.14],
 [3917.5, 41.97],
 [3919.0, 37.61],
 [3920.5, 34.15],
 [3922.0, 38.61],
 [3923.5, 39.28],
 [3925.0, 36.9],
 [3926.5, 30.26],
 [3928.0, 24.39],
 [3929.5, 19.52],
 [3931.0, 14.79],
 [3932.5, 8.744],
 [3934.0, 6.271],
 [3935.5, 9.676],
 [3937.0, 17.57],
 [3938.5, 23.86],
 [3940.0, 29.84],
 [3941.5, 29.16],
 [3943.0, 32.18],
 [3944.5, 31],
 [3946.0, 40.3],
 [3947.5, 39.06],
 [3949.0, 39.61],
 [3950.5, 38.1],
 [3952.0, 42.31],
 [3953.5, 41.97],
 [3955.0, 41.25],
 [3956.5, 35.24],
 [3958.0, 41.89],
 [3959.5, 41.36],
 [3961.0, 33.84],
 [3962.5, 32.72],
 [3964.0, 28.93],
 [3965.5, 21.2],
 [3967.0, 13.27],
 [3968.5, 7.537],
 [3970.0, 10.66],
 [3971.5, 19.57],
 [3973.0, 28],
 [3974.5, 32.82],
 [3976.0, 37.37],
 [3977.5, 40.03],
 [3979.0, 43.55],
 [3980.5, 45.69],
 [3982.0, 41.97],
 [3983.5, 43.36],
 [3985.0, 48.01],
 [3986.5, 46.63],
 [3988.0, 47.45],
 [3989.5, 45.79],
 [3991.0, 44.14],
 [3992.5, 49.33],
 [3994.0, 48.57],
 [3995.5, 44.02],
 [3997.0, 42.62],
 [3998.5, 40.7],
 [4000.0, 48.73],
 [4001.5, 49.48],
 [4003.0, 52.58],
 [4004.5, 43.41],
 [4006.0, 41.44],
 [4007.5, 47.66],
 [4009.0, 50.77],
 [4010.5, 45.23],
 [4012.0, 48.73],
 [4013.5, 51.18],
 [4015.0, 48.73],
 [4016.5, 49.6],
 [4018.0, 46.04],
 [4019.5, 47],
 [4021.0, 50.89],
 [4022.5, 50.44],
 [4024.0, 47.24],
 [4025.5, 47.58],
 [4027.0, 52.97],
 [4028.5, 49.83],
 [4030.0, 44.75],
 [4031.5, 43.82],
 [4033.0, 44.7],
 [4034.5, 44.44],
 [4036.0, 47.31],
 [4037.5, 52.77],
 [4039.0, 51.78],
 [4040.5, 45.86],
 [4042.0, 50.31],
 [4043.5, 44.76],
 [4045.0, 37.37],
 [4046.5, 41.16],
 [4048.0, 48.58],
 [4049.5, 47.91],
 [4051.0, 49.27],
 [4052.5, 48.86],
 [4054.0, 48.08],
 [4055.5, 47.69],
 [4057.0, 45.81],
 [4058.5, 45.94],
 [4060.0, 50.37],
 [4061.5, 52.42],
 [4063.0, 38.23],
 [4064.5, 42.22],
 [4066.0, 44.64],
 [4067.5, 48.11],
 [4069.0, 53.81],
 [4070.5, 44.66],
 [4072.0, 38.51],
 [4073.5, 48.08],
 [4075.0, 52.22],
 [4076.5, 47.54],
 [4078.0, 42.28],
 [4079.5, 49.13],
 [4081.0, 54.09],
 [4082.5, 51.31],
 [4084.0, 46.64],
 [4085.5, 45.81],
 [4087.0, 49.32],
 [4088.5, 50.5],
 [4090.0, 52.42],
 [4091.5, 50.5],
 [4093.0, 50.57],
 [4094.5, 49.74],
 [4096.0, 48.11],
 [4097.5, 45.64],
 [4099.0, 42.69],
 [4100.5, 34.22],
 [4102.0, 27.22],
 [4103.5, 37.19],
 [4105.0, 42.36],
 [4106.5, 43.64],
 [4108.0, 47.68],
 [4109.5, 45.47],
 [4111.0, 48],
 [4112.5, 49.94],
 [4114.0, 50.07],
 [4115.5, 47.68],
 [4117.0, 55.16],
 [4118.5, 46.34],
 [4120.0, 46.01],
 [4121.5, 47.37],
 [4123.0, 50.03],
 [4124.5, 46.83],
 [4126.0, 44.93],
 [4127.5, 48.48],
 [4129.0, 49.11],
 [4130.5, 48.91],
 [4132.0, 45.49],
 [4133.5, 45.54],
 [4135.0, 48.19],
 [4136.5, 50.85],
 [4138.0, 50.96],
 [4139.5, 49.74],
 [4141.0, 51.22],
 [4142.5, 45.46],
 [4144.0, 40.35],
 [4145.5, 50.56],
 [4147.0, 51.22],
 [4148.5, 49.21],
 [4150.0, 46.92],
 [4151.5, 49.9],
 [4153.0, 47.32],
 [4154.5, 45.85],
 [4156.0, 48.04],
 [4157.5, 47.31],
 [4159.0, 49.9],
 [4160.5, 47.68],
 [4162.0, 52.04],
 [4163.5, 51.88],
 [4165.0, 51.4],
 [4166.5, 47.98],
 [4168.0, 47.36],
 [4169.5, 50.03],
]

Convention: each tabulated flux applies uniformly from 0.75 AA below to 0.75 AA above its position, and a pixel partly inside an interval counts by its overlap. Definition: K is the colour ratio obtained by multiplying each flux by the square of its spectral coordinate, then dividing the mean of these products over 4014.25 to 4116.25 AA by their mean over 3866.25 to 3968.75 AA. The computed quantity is 1.46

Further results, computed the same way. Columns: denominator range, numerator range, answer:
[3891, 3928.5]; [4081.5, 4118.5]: 1.31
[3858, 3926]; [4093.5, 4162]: 1.34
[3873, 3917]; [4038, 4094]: 1.32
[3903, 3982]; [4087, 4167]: 1.61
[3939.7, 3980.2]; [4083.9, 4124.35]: 1.53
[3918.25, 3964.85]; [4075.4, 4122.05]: 1.63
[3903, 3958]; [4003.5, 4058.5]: 1.50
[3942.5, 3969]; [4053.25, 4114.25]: 1.47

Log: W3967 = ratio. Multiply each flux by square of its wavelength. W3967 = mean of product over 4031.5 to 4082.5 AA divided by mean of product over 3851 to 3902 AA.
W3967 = 1.30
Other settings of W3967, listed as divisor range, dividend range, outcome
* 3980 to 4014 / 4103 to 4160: 1.10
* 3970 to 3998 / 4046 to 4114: 1.19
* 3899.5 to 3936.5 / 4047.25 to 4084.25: 1.55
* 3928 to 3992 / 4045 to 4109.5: 1.54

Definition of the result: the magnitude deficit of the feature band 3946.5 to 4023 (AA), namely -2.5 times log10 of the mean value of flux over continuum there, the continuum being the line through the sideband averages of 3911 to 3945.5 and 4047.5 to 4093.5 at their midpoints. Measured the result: -0.10 mag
